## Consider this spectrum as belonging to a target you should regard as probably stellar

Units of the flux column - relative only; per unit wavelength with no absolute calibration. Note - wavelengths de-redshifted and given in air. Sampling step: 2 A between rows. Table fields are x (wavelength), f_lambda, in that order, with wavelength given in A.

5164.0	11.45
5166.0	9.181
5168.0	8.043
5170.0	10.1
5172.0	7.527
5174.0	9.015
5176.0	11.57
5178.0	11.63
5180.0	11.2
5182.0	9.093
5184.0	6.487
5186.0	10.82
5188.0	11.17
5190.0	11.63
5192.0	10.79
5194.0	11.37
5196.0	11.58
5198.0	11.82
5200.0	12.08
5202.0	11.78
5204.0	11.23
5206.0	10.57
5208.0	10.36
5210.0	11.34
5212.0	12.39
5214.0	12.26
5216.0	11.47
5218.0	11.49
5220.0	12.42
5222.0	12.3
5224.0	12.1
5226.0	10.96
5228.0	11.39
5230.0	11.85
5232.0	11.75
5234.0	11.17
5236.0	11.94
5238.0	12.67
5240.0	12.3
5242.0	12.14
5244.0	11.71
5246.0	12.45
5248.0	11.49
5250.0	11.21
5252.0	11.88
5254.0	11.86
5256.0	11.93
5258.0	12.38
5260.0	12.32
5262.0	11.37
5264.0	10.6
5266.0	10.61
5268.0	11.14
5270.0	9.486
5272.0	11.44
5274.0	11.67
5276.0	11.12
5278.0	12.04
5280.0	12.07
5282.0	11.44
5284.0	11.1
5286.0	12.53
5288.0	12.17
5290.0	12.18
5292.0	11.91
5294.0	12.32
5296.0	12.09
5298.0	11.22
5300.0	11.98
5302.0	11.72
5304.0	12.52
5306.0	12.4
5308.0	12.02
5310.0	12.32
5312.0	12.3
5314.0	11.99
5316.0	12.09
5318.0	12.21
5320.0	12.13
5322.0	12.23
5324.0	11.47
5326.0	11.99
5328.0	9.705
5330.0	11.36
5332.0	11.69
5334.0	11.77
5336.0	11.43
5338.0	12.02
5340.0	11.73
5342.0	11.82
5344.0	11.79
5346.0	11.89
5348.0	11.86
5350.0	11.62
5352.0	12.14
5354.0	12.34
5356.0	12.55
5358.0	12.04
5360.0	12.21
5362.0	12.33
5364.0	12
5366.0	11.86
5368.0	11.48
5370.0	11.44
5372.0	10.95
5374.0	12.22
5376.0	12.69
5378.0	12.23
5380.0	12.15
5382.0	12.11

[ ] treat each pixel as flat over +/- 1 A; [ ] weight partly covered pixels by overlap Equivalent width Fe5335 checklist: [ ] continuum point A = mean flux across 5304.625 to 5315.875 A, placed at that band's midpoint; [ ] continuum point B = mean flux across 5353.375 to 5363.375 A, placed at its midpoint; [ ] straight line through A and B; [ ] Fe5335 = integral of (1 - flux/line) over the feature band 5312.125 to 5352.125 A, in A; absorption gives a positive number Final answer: 1.6 A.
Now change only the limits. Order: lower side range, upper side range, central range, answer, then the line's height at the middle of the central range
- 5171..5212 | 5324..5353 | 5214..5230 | -1.30 A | 10.9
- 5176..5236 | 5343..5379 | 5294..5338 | -0.30 A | 11.8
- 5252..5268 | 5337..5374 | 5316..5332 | 0.23 A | 11.8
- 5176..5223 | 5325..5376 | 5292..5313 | -0.87 A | 11.6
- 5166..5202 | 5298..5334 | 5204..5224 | -1.73 A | 10.7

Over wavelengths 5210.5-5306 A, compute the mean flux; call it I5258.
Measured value 11.8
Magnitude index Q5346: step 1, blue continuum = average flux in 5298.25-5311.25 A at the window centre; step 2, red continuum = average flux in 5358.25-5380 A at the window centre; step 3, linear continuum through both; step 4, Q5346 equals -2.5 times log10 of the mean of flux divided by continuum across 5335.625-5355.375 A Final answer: 0.01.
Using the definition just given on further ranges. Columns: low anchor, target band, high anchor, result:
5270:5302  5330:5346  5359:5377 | 0.01 mag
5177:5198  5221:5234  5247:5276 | -0.06 mag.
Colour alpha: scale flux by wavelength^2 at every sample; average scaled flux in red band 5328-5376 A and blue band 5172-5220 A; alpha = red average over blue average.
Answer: 1.14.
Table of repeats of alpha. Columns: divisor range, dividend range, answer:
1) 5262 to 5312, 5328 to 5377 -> 1.04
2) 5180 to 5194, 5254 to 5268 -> 1.16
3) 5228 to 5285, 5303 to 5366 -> 1.06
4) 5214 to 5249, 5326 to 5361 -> 1.03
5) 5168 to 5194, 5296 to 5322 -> 1.26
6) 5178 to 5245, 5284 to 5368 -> 1.09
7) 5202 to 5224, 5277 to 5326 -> 1.07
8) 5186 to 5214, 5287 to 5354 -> 1.09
